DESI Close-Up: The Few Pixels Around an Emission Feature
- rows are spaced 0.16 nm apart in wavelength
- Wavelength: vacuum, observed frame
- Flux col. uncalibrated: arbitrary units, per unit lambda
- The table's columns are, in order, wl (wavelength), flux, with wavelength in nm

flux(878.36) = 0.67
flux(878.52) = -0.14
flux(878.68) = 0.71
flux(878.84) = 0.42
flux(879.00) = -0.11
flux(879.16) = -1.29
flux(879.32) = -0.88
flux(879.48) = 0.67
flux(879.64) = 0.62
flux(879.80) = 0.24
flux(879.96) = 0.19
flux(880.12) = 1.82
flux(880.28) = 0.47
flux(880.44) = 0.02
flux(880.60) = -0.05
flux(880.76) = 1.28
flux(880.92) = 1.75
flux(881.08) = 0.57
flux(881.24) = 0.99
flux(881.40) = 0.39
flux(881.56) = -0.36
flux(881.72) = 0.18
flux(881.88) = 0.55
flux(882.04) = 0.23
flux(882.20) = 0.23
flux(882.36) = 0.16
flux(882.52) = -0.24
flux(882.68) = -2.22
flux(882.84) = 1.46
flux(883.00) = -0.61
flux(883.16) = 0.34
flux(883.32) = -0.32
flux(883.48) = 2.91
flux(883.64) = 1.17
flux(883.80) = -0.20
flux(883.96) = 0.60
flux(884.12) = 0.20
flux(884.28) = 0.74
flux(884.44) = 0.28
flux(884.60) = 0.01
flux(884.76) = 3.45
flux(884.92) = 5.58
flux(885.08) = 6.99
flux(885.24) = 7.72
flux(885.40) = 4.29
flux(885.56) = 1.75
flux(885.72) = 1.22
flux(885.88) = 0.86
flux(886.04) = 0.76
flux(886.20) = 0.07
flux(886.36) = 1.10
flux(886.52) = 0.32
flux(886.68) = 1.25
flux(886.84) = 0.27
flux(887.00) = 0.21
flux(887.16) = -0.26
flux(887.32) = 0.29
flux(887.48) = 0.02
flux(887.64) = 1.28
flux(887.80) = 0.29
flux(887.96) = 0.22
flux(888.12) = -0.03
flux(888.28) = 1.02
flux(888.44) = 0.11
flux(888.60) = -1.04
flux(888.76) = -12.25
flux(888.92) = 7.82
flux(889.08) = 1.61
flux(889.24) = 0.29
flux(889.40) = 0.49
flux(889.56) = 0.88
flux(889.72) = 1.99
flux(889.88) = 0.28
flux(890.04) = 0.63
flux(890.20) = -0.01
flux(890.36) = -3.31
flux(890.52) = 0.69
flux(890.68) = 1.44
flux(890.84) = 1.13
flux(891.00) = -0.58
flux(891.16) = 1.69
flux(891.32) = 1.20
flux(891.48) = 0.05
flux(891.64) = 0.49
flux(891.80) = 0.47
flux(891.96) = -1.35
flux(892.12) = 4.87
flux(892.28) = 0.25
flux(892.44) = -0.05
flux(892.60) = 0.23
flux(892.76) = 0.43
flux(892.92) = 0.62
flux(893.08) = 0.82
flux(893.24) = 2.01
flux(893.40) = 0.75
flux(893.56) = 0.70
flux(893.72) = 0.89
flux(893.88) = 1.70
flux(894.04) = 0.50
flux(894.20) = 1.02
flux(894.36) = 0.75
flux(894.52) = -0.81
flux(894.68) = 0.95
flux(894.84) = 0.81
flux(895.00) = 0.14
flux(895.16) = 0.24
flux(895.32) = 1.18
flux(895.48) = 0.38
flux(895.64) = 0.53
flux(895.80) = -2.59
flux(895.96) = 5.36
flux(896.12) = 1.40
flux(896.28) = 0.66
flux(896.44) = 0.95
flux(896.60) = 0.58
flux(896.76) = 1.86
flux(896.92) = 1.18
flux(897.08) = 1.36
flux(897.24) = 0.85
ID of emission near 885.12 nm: H-beta 4861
